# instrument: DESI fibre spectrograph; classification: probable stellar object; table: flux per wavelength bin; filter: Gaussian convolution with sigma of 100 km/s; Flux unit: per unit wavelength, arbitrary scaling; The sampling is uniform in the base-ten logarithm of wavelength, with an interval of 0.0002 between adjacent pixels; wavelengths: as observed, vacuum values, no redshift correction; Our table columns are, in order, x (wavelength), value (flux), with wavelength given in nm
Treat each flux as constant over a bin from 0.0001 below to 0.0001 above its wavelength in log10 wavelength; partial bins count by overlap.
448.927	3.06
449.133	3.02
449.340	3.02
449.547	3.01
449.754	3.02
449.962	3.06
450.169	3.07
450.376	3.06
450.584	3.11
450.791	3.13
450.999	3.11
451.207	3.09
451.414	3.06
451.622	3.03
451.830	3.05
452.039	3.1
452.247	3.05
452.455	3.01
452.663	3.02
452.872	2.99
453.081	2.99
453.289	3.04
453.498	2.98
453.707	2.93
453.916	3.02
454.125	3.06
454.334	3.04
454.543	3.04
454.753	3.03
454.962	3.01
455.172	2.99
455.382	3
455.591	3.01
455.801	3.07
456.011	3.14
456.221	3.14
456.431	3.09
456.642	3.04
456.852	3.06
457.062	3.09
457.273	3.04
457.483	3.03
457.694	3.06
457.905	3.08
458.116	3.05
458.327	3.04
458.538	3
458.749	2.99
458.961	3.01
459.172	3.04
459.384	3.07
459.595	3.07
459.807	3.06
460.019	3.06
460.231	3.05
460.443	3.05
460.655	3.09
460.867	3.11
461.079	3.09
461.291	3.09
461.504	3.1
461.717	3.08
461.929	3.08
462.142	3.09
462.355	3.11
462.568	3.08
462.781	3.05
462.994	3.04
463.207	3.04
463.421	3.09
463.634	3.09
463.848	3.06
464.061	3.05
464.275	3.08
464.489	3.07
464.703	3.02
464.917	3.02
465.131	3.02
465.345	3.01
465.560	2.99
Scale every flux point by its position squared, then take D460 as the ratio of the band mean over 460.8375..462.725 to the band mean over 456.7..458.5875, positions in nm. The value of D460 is 1.03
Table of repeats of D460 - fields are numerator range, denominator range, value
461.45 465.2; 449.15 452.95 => 1.06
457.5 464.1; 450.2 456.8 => 1.04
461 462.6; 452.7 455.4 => 1.06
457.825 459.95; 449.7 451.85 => 1.03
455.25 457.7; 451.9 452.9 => 1.03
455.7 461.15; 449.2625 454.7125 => 1.04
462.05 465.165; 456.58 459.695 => 1.03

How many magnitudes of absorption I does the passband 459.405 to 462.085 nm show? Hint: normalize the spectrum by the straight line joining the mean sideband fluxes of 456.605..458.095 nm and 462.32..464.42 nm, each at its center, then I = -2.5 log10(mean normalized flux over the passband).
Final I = -0.01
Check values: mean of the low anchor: 3.06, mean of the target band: 3.08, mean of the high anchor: 3.07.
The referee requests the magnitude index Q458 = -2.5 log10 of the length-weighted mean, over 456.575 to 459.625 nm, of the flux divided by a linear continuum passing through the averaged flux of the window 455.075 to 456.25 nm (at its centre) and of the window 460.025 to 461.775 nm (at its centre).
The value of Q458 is 0.01 mag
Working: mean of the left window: 3.05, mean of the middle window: 3.04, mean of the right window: 3.08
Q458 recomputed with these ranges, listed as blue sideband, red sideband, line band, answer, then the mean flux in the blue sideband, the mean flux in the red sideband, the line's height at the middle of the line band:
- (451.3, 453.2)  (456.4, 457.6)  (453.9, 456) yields 0.01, 3.03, 3.06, 3.05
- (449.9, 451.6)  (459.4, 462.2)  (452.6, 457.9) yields 0.02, 3.09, 3.08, 3.08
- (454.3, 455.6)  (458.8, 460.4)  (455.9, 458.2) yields -0.02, 3.02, 3.05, 3.03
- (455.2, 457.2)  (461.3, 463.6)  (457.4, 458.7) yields 0.01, 3.07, 3.08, 3.07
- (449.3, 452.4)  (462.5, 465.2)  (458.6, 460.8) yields 0.00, 3.06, 3.06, 3.06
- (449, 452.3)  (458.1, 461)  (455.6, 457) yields -0.01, 3.06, 3.05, 3.05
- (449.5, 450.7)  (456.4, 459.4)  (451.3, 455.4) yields 0.01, 3.06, 3.04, 3.05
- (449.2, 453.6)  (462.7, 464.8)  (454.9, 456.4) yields 0.00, 3.05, 3.06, 3.05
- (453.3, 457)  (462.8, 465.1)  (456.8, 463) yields -0.01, 3.04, 3.05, 3.05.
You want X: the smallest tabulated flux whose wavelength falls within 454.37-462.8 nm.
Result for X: 2.99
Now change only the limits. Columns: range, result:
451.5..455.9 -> 2.93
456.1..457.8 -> 3.03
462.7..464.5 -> 3.04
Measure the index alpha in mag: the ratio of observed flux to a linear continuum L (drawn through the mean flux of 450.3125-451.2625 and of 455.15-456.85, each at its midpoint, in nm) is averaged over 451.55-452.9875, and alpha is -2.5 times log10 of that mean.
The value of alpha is 0.02 mag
